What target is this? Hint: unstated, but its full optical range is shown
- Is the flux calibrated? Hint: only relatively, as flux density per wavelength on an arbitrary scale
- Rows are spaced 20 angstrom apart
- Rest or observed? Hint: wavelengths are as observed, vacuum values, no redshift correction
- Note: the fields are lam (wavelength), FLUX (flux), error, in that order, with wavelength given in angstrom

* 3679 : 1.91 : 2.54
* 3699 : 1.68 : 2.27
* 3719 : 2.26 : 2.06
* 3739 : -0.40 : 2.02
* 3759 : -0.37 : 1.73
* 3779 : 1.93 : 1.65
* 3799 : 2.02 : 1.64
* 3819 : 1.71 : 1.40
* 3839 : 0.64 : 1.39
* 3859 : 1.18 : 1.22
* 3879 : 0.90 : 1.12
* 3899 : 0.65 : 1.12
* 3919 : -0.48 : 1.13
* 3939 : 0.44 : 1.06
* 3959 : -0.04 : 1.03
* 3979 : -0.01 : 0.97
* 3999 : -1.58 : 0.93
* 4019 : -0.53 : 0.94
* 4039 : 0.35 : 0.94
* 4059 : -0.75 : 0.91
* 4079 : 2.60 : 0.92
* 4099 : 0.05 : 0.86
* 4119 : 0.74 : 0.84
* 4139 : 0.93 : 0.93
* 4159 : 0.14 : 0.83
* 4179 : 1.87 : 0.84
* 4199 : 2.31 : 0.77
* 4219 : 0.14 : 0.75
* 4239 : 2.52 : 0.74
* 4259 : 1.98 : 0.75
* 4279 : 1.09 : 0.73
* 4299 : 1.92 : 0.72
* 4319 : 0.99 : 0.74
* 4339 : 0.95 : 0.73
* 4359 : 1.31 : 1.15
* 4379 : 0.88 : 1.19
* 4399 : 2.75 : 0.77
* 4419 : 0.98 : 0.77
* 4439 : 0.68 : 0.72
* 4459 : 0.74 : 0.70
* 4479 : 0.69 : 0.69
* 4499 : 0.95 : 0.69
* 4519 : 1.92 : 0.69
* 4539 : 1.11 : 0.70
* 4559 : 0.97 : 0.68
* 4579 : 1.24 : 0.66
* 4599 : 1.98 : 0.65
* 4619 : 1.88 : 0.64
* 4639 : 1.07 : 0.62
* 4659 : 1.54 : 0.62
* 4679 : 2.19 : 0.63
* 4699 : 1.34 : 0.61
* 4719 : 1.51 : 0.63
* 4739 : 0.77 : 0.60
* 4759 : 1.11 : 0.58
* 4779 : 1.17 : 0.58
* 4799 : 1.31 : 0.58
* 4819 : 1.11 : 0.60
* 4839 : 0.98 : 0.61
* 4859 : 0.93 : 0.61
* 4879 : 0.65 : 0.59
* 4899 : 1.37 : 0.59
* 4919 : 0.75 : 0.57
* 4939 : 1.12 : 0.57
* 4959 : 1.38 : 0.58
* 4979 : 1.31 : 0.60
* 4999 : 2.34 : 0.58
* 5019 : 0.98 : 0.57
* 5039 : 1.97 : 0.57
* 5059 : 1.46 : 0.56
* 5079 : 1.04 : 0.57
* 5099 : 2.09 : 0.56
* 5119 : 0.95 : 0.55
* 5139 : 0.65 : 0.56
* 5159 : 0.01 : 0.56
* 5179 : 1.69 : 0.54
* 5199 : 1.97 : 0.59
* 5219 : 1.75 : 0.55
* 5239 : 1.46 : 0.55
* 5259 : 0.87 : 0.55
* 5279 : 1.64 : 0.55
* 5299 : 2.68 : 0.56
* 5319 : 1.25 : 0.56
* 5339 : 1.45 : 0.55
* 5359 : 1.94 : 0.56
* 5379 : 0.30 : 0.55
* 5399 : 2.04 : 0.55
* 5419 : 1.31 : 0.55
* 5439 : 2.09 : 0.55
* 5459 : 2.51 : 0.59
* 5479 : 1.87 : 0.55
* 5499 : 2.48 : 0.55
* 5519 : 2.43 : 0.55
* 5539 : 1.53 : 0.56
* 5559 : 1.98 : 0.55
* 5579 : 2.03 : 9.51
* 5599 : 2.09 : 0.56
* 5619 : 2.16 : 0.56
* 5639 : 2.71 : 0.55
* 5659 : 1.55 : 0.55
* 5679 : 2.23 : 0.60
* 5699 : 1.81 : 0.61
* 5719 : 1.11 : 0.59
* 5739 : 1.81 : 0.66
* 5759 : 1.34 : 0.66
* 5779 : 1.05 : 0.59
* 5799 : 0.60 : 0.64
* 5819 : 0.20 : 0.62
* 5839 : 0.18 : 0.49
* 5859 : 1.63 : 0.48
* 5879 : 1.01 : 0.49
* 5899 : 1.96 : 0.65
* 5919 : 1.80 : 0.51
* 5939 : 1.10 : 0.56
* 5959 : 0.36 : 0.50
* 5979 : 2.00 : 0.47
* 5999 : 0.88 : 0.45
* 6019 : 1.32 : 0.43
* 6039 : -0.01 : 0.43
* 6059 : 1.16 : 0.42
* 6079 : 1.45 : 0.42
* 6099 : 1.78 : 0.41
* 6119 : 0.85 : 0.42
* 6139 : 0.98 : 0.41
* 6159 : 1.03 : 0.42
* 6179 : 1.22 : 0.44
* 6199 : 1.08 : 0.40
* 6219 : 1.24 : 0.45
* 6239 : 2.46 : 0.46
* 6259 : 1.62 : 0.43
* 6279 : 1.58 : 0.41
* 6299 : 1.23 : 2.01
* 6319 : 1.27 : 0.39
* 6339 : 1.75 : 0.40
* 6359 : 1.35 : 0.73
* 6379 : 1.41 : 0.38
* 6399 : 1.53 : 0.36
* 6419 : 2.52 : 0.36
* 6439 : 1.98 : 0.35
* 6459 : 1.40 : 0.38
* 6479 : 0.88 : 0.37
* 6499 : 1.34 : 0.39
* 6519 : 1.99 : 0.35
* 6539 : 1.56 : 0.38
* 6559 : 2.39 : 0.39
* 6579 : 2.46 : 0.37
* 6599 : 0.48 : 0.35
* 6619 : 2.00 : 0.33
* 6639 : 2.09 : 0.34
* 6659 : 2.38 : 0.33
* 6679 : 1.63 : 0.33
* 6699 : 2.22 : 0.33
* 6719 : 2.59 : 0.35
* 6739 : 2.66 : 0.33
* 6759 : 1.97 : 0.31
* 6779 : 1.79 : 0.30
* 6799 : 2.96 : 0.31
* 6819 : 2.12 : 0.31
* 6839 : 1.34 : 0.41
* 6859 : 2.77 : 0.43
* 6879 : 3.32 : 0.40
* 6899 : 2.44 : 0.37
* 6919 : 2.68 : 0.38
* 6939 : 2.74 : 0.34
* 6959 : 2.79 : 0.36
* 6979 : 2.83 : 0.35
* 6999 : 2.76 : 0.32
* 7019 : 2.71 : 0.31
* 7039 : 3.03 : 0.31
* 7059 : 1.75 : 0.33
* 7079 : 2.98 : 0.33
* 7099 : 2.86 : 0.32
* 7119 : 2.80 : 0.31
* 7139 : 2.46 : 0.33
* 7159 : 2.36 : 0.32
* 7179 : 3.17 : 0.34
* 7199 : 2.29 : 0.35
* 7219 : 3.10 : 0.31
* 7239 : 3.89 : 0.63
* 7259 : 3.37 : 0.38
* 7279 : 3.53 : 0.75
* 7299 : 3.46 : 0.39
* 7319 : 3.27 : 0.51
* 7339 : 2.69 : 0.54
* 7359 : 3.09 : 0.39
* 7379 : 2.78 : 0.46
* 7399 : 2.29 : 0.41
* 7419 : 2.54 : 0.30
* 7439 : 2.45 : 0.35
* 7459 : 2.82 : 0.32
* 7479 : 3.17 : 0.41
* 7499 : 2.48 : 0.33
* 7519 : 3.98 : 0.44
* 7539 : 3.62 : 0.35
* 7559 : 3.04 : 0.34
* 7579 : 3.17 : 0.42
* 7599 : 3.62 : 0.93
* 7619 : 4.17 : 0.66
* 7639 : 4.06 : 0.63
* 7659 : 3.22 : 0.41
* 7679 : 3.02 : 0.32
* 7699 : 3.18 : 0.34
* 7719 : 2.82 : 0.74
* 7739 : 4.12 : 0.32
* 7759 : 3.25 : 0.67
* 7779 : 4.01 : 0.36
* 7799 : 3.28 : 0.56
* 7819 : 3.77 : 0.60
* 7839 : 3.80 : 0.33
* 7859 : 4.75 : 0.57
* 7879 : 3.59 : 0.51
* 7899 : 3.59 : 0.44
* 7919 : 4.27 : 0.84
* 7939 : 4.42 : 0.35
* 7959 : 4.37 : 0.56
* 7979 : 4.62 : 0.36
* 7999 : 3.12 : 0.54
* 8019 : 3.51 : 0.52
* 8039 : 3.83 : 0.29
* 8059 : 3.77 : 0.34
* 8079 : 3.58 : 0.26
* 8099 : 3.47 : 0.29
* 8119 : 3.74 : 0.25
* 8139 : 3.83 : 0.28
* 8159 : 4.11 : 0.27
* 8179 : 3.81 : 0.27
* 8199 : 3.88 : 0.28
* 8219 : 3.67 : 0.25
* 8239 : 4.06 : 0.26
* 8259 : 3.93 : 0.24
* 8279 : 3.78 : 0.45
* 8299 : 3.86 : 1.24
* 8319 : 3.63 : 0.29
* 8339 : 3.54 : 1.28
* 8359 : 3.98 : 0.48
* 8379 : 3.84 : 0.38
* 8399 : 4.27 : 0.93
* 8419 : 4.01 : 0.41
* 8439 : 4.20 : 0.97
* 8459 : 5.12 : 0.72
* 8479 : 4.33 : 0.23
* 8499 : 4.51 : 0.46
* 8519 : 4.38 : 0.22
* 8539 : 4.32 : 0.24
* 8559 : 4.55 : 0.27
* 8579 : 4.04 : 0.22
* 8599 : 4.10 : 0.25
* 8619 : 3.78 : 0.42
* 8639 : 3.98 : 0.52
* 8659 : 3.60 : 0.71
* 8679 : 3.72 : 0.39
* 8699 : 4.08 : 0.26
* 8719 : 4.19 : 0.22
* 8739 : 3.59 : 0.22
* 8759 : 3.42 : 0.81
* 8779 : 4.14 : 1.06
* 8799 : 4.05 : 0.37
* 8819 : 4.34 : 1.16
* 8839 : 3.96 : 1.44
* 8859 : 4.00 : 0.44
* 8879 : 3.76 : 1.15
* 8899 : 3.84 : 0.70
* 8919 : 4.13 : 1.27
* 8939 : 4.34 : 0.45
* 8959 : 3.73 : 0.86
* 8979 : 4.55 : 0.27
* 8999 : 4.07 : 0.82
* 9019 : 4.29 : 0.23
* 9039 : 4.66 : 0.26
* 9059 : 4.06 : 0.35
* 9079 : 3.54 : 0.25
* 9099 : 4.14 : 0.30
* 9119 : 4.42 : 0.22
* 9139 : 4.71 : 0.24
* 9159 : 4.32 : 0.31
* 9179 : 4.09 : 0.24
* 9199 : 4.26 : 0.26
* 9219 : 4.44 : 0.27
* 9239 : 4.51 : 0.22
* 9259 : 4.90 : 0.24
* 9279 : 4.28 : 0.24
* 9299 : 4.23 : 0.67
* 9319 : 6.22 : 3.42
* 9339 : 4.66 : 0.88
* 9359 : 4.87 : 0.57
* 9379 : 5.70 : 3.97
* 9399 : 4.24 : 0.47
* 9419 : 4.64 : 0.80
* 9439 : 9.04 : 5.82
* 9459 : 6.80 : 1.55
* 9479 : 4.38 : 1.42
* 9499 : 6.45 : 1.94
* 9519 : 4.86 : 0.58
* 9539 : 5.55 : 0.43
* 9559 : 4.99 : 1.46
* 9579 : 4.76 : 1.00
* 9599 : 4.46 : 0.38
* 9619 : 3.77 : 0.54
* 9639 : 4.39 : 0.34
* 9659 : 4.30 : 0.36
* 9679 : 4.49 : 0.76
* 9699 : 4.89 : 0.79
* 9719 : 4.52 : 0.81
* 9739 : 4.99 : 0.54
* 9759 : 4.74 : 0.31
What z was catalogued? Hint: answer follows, 0.72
